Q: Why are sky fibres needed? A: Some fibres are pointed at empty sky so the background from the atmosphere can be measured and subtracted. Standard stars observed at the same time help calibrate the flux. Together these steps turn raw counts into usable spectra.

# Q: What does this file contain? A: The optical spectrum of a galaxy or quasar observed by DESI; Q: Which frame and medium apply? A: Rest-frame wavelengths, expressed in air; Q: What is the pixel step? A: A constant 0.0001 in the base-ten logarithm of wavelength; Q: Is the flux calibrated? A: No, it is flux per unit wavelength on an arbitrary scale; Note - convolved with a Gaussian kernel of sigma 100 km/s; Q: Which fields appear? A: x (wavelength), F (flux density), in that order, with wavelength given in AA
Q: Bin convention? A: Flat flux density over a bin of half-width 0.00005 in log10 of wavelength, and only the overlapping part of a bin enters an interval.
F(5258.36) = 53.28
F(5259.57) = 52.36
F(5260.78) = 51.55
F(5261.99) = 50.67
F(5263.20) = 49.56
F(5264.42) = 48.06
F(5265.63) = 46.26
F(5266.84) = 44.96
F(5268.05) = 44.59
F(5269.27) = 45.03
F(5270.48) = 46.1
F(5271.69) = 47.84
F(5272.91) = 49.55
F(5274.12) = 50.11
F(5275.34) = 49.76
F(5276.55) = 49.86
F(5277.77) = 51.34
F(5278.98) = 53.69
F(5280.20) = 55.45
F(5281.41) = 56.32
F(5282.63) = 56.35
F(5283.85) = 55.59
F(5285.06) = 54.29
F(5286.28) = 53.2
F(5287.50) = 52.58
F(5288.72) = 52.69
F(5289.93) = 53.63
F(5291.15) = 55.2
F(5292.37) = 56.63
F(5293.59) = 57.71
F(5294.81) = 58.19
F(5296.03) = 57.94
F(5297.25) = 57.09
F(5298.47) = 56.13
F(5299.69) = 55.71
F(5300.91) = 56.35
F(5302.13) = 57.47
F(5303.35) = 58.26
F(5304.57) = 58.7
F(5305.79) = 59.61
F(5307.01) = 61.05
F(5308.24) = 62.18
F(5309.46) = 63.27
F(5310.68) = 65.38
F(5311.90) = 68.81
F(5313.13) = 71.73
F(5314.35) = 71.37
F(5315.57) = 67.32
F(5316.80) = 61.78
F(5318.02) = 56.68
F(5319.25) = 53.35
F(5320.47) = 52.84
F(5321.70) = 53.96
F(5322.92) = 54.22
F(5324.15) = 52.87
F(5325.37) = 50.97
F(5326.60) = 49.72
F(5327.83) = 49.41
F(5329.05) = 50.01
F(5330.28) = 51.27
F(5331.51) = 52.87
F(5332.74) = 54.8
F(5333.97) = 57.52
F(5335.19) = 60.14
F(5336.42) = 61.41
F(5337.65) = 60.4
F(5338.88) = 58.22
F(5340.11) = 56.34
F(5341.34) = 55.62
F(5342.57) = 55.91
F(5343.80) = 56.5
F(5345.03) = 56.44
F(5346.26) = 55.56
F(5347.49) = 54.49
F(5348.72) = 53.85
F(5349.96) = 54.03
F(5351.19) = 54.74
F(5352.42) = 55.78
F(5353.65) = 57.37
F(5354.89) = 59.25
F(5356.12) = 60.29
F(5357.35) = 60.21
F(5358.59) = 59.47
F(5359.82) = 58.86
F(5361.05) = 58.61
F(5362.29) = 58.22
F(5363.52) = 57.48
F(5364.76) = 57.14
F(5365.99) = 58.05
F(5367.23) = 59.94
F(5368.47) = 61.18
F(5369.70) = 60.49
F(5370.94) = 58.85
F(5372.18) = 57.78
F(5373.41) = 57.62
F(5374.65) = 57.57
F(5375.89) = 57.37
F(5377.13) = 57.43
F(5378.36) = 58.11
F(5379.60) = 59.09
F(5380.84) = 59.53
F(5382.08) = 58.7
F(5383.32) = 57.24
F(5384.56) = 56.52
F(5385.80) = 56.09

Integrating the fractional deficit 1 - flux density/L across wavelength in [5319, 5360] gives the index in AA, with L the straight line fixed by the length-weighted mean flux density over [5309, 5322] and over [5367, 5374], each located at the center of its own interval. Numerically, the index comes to 3.7 AA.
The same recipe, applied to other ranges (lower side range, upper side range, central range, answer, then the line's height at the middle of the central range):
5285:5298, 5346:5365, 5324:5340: 0.5 AA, 56.6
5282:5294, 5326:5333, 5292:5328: -4.0 AA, 52.8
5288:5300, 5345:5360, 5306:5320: -1.8 AA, 56.3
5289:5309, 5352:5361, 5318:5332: 1.4 AA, 58.1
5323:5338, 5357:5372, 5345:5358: 0.1 AA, 57.1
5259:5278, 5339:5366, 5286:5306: -1.9 AA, 51.3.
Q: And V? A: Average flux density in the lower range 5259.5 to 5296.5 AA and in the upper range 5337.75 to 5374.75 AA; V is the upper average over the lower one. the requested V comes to 1.1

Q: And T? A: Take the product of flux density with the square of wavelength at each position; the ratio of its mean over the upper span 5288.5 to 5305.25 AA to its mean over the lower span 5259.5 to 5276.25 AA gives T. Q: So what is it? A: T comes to 1.19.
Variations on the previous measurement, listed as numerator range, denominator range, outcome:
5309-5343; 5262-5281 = 1.20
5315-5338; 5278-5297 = 1.01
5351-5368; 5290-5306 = 1.05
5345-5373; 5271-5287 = 1.13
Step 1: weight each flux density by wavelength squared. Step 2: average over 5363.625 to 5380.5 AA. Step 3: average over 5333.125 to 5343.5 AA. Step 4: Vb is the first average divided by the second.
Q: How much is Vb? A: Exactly 1.02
